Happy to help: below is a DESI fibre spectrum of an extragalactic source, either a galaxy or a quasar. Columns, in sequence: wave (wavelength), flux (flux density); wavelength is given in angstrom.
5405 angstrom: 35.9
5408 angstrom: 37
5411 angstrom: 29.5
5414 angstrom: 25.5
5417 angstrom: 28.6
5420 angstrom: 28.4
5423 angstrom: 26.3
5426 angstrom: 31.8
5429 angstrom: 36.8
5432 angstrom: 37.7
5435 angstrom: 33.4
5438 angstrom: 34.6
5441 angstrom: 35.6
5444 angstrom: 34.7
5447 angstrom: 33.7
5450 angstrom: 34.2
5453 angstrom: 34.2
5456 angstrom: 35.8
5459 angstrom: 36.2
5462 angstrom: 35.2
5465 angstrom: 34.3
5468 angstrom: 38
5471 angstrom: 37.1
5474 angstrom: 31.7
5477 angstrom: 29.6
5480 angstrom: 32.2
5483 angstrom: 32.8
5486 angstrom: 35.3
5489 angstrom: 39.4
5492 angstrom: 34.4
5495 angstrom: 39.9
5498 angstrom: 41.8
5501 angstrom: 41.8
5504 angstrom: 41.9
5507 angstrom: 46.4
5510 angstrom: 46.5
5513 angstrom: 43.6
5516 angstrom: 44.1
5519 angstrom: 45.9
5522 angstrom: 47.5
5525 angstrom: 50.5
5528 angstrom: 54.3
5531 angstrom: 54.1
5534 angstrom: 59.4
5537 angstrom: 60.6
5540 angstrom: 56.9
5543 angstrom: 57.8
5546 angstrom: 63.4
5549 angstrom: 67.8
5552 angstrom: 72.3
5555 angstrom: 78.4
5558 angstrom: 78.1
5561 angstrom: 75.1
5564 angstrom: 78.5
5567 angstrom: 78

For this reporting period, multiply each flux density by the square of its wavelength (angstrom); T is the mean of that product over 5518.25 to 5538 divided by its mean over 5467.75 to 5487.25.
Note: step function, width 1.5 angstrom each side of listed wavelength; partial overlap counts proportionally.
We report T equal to 1.6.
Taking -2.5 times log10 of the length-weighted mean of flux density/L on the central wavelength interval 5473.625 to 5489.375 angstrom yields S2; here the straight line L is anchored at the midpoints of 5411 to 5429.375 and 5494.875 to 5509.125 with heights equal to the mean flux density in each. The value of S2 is 0.19 mag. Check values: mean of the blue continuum 29.1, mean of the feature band 33.2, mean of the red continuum 42.8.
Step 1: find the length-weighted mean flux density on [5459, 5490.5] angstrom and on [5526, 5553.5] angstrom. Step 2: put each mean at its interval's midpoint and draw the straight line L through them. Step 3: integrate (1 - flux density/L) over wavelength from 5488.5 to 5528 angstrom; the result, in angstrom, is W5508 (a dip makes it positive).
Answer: 3.4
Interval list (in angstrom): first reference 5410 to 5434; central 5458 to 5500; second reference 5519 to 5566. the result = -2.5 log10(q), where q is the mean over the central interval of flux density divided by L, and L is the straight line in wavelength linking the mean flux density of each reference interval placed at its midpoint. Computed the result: 0.28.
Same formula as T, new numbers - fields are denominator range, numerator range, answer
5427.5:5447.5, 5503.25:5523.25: 1.32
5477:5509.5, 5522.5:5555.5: 1.60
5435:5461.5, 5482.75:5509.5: 1.17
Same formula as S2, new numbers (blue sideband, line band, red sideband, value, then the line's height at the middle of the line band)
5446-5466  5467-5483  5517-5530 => 0.162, 39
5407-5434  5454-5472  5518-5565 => 0.172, 42.2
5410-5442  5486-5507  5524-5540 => 0.196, 47.9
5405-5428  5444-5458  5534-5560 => 0.153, 39.8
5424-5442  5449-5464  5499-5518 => 0.075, 37.6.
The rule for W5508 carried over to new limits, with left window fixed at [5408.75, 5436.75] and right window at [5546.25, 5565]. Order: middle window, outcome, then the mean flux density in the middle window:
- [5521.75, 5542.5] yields 3.51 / 55.3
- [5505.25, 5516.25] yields 2.66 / 45.2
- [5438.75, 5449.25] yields 0.91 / 34.6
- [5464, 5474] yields 2.22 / 35.9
